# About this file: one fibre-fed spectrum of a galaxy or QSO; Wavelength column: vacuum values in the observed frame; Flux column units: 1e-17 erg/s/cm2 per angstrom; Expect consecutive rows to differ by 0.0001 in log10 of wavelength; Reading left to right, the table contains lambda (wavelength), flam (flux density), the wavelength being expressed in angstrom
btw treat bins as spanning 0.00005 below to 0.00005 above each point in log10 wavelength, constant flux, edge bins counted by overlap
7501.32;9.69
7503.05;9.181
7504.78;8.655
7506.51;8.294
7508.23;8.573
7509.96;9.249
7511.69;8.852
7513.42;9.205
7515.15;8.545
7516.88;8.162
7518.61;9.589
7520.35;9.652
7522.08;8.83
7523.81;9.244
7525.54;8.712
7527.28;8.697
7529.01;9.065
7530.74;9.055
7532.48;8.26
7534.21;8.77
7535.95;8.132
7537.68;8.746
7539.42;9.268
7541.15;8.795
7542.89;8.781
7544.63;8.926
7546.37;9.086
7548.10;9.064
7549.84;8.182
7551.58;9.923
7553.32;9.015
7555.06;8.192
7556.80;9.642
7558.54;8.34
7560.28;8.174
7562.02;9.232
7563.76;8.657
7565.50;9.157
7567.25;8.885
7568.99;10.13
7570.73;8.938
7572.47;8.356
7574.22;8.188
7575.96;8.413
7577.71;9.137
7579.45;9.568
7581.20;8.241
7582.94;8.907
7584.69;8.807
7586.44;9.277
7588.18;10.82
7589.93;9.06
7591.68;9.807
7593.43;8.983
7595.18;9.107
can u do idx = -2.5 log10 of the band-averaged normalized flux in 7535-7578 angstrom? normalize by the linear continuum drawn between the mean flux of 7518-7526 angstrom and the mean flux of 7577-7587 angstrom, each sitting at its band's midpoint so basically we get 0.03 mag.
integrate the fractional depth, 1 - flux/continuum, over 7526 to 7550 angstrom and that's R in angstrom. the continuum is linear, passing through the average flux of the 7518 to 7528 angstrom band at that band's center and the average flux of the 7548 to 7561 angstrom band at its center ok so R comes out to 0.5 angstrom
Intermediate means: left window 9.11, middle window 8.79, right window 8.81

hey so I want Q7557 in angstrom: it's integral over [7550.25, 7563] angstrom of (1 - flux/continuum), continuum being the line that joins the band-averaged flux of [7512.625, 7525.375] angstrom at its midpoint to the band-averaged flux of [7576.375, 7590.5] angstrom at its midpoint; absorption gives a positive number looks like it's 0.31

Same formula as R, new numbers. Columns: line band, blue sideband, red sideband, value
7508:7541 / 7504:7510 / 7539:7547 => -0.4 angstrom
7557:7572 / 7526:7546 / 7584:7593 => 0.4 angstrom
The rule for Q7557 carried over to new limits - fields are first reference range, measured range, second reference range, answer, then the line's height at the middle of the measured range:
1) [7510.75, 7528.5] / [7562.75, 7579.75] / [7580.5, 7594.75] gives 0.5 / 9.17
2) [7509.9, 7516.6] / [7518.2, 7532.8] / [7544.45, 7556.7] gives -0.2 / 8.89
